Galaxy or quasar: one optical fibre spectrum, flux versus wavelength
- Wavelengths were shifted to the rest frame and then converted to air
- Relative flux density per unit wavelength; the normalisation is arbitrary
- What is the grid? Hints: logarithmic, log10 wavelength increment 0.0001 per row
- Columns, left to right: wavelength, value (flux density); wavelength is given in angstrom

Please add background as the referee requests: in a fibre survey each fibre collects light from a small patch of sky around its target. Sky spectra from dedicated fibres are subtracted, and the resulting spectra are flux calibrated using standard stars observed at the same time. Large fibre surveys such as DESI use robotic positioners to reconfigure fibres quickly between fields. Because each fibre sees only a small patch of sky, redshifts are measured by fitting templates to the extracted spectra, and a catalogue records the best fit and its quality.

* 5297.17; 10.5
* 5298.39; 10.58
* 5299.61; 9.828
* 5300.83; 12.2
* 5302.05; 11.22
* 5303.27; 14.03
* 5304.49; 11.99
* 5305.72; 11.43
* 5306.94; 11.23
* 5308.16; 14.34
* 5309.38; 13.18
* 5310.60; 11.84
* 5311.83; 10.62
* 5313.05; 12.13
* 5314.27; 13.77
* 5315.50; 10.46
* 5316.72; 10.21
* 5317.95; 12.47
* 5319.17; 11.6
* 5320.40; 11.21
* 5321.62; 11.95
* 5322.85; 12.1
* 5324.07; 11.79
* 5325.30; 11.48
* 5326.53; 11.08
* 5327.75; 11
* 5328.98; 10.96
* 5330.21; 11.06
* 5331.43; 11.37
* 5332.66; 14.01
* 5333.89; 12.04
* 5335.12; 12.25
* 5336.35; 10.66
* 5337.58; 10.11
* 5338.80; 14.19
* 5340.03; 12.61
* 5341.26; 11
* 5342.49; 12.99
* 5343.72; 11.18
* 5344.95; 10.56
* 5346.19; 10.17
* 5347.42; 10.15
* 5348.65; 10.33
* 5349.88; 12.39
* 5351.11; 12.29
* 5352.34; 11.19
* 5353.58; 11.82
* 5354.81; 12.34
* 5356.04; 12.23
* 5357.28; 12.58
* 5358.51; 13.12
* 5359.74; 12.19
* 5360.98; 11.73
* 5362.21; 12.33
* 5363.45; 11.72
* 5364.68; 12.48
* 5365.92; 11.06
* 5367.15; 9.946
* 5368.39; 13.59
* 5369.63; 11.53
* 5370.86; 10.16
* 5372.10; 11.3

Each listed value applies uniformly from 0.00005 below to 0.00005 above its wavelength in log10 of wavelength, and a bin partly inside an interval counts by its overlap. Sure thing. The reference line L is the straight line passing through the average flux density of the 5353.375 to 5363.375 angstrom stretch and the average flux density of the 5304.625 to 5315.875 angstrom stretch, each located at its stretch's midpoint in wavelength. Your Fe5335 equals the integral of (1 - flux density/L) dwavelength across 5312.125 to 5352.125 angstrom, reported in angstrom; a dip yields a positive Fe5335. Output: 2.0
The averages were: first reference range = 12.1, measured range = 11.6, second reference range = 12.3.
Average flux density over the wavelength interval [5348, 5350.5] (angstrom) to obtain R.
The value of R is 11.4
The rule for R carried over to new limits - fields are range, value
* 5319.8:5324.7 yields 11.8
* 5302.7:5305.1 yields 13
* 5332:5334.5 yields 13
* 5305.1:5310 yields 12.5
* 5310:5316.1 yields 11.8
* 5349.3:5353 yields 11.9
